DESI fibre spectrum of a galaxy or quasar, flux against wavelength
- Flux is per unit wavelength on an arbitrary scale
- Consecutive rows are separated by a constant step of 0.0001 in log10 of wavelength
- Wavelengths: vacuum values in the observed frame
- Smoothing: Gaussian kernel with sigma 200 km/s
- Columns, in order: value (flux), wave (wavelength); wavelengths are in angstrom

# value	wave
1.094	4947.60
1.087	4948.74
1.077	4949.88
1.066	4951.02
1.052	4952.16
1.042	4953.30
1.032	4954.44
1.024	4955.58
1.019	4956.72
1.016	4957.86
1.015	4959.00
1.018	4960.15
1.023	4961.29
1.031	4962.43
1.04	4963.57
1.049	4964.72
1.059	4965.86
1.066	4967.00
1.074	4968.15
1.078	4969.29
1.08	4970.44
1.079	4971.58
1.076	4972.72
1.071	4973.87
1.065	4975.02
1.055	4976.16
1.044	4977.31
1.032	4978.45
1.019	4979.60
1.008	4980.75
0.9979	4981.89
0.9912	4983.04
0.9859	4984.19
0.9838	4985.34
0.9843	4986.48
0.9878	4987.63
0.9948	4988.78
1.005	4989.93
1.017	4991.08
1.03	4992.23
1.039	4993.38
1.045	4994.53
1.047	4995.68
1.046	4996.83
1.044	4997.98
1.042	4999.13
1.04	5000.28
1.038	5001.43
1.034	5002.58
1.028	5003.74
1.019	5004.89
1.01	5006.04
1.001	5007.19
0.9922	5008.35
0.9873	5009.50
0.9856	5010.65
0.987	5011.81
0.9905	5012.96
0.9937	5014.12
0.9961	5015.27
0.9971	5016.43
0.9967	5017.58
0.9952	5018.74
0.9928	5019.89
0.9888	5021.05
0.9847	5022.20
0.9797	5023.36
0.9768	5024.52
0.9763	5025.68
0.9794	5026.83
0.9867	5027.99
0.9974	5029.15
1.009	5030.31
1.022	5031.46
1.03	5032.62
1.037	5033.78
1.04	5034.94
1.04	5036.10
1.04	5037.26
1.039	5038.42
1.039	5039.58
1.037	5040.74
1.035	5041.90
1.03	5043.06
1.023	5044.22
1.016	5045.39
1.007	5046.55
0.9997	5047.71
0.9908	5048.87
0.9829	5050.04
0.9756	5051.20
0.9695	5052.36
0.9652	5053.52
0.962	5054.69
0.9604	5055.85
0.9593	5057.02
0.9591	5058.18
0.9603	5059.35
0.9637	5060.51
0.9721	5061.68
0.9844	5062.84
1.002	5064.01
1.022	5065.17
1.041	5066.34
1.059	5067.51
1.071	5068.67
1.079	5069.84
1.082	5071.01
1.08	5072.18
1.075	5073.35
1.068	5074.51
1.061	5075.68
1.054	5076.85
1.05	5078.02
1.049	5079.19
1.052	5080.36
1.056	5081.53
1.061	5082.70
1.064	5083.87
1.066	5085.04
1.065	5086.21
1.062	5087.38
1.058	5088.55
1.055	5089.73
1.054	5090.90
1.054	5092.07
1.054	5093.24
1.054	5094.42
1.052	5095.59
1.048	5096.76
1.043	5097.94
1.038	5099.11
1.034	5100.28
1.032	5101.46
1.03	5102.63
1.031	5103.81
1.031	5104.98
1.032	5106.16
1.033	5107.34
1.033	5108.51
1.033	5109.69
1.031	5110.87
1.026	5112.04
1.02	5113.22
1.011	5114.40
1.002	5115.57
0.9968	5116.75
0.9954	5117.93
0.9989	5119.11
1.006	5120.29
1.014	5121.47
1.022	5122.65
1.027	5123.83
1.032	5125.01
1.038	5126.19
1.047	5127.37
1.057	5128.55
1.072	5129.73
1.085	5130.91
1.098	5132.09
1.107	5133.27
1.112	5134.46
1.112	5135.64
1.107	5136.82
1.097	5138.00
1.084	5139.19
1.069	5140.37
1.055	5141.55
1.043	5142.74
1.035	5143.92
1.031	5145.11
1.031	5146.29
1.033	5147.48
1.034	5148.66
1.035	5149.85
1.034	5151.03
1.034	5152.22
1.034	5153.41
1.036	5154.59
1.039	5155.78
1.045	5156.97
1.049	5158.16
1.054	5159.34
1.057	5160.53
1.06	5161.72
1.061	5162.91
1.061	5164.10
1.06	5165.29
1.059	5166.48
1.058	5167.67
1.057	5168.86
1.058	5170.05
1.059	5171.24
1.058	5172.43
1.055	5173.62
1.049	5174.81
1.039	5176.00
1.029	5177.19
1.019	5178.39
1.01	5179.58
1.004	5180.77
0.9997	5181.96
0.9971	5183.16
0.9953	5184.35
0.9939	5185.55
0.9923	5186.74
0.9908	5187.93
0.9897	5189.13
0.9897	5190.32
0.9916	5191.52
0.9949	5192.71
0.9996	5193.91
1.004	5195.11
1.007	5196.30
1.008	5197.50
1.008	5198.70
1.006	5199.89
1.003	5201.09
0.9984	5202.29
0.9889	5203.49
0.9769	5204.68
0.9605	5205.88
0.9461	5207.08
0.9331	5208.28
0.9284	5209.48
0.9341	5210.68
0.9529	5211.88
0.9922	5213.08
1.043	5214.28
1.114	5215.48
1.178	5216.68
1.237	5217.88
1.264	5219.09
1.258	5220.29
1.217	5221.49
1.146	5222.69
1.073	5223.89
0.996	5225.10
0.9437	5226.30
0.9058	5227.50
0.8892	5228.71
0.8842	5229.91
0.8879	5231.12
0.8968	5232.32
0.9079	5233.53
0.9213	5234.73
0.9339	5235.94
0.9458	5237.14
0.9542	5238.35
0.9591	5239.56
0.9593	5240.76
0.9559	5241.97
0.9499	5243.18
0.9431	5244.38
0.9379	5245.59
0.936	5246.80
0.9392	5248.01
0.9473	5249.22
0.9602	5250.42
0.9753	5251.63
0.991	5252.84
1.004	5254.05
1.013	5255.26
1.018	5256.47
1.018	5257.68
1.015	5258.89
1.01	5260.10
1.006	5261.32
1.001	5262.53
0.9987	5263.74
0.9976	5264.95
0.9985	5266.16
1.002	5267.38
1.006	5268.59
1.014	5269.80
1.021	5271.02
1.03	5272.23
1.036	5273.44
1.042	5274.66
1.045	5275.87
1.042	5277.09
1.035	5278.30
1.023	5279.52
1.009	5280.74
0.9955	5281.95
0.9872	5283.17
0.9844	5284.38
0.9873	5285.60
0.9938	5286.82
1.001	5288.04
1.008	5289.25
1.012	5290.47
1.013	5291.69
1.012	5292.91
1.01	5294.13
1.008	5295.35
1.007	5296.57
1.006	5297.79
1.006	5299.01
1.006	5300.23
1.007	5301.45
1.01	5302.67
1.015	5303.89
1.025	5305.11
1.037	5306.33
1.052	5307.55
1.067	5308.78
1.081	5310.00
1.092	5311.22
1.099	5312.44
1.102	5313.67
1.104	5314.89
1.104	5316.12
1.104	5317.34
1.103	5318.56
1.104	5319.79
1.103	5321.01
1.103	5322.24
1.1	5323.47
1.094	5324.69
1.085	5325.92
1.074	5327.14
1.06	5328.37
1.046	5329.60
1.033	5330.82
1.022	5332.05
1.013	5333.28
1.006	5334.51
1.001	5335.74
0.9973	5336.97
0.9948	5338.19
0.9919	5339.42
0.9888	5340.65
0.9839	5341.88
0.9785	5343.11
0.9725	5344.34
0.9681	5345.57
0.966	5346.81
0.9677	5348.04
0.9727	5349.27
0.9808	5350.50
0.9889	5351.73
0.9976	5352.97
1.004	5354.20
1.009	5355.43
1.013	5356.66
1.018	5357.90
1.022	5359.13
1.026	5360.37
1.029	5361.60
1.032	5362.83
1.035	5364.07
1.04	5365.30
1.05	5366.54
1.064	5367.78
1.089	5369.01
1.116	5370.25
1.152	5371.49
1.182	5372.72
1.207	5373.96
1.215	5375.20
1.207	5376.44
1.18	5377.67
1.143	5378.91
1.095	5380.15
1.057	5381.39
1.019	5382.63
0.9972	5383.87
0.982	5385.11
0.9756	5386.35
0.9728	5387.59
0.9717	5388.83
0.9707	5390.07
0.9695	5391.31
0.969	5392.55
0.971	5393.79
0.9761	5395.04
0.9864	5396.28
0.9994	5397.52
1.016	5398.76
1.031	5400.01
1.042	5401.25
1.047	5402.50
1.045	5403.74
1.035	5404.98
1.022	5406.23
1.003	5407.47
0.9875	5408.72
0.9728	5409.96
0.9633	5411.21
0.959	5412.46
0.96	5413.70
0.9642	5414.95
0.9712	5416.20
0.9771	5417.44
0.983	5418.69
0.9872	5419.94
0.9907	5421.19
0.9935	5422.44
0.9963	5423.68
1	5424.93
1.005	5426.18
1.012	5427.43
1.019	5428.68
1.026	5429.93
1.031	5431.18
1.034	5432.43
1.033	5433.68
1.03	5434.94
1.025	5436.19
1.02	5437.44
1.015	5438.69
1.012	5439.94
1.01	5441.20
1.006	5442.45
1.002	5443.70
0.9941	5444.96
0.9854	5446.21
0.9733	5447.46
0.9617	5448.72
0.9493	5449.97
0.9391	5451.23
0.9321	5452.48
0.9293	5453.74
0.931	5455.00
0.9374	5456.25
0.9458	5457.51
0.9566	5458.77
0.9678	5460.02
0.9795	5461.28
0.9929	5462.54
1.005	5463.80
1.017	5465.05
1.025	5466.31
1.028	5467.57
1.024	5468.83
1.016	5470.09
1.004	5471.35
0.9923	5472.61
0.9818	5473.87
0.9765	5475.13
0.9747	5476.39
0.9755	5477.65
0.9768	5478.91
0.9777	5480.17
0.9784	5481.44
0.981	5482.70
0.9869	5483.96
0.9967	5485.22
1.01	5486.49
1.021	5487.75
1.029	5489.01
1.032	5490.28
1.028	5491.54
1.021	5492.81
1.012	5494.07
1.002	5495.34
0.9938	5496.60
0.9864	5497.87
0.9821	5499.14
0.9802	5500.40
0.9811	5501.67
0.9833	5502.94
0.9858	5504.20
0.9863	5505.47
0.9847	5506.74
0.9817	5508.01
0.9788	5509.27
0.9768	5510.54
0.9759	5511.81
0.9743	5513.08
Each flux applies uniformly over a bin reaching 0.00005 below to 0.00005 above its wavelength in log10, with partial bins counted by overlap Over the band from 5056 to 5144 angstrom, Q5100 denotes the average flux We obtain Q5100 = 1.04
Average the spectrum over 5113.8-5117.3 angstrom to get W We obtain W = 1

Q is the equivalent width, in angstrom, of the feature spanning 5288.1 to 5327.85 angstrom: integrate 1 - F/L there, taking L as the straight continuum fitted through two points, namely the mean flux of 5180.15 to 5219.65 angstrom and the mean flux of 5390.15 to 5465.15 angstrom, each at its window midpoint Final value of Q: -2.1 angstrom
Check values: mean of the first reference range 1.01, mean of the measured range 1.05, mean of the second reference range 0.991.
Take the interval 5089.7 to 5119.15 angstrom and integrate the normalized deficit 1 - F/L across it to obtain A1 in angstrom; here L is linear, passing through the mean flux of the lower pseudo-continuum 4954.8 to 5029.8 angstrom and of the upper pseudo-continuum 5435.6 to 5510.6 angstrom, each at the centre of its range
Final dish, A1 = -0.6 angstrom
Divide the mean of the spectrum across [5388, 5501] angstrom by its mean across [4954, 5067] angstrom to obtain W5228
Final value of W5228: 0.98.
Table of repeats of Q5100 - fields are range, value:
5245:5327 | 1.03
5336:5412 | 1.03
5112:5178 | 1.05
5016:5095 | 1.02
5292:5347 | 1.04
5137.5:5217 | 1.02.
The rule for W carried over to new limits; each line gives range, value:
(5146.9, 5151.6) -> 1.04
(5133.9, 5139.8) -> 1.1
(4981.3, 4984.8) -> 0.992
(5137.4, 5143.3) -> 1.07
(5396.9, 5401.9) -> 1.02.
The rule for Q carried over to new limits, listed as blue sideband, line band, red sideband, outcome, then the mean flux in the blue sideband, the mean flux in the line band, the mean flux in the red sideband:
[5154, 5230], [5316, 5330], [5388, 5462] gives -1.2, 1.03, 1.09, 0.99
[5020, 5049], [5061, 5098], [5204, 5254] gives -1.6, 1.01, 1.05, 0.992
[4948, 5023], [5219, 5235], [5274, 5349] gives 0.3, 1.03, 1.01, 1.03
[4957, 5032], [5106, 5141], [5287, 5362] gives -0.8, 1.02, 1.05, 1.03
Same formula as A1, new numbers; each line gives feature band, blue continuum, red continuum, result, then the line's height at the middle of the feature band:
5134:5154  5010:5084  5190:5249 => -1.1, 1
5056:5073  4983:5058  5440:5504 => -0.2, 1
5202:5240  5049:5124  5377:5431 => 0.5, 1.02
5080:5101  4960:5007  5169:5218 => -0.6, 1.02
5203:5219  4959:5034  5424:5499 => -0.2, 1.01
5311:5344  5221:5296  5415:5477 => -2.1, 0.99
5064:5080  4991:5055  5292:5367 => -0.7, 1.01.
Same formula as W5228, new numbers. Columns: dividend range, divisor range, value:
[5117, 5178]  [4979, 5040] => 1.04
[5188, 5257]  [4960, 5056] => 0.98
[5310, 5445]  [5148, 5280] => 1.02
